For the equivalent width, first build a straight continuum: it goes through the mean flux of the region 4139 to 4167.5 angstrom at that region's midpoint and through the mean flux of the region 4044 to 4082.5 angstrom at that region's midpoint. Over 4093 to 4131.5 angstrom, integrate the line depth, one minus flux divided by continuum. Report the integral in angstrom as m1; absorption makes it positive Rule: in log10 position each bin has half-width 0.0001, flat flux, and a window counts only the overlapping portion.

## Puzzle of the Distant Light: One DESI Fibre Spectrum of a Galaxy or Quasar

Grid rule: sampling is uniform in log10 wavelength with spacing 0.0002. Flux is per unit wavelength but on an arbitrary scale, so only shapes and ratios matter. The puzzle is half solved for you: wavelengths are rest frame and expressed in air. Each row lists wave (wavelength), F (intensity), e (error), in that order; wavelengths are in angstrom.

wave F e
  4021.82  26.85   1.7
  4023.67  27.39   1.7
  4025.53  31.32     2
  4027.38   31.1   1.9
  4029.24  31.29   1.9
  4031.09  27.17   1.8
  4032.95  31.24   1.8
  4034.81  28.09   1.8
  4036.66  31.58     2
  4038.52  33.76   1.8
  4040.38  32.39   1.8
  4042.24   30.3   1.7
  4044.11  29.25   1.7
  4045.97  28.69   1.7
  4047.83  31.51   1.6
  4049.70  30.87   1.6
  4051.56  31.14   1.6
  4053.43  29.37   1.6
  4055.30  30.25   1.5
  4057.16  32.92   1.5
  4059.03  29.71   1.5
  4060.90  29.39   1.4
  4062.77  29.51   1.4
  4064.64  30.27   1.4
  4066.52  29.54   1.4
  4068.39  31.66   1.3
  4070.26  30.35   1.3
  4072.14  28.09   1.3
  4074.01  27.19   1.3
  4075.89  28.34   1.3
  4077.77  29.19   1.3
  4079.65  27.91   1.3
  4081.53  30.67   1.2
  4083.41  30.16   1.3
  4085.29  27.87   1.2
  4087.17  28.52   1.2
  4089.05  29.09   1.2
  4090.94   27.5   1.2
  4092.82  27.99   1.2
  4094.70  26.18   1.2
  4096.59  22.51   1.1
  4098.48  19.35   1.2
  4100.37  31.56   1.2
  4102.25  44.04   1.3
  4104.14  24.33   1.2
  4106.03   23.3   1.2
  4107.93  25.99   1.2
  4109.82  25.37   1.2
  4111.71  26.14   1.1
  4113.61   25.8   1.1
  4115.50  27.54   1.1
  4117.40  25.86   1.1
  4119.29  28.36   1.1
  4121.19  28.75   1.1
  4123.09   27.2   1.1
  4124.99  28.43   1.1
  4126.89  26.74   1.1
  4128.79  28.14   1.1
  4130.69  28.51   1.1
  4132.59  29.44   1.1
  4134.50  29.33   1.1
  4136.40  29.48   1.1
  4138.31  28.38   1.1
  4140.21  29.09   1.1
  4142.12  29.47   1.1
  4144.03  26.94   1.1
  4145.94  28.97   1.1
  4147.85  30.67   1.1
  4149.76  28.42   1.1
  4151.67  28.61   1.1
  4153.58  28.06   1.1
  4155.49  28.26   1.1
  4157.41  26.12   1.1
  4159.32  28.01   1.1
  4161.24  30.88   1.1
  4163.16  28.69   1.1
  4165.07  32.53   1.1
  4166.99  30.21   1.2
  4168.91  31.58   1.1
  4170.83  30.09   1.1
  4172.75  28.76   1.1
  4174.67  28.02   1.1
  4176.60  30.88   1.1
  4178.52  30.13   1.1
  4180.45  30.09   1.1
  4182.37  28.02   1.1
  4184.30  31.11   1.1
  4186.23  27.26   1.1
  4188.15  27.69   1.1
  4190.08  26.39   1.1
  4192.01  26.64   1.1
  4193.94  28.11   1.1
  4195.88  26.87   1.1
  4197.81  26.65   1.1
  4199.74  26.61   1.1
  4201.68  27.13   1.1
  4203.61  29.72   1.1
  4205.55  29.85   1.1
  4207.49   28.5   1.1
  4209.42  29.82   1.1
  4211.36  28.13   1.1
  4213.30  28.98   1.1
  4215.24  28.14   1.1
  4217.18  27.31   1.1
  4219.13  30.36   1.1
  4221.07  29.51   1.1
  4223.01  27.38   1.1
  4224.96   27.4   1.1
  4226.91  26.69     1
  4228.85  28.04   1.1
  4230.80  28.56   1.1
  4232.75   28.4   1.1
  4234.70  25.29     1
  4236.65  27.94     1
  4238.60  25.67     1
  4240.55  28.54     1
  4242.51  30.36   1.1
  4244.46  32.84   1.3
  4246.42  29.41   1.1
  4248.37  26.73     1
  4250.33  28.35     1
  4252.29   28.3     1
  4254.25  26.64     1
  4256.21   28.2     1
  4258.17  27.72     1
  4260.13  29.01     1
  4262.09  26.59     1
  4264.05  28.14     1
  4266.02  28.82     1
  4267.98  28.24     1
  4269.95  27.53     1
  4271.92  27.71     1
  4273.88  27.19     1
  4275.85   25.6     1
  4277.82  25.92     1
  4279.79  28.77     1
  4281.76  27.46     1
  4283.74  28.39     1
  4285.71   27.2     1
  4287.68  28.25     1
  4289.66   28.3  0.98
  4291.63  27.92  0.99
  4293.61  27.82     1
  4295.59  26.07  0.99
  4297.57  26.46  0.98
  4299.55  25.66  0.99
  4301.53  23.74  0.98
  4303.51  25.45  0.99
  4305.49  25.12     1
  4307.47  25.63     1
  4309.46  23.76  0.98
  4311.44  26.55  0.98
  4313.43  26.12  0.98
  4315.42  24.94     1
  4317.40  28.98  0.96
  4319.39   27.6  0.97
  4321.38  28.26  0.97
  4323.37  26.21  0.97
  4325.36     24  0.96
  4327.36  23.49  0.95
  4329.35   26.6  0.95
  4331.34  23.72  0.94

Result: 2.8 angstrom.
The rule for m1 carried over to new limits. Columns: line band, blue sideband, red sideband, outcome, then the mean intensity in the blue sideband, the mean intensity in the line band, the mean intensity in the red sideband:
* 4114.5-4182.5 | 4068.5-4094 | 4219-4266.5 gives -0.9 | 28.8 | 28.9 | 28.2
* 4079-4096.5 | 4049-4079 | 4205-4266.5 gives 0.9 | 29.8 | 28.2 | 28.3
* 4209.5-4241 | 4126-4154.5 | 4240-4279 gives 0.4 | 28.7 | 27.9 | 28.1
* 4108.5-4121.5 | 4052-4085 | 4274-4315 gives 1.0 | 29.7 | 26.7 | 26.5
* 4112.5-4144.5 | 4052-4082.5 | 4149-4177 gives 1.4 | 29.7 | 28.1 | 29.3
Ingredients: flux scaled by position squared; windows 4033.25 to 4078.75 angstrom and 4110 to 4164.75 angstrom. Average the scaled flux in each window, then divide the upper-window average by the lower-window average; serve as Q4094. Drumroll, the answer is 0.97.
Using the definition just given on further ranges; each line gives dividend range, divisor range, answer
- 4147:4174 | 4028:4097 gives 1.04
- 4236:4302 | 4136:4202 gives 1.01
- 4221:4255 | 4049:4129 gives 1.06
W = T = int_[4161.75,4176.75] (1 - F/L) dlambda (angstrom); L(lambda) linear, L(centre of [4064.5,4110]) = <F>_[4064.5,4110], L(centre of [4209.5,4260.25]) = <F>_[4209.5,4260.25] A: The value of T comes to -1.0 angstrom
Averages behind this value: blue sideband 28.3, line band 30.1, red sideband 28.2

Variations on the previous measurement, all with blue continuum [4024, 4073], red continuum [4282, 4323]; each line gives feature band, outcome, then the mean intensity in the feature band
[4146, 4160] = 0.2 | 28.4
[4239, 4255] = -0.8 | 28.8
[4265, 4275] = -0.3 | 27.9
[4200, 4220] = -0.5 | 28.7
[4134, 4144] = 0.0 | 28.9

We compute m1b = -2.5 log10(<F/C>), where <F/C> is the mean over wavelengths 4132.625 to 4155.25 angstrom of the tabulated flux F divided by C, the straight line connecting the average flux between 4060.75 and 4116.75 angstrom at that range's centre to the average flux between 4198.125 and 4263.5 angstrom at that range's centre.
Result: -0.03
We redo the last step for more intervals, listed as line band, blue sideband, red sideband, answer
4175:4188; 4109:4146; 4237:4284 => -0.06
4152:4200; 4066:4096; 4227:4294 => -0.02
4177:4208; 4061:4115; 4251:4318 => -0.03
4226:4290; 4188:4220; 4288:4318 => -0.03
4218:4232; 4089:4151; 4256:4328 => -0.04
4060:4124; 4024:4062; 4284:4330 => 0.06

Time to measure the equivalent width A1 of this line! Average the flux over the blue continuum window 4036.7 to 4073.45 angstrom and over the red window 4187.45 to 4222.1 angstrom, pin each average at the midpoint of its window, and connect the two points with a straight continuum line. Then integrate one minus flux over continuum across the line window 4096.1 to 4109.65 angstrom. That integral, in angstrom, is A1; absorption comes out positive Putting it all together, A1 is 1.08 angstrom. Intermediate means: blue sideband 30.5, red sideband 28.1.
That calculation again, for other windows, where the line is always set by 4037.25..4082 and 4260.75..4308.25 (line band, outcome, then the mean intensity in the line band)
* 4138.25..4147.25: 0.1 angstrom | 28.7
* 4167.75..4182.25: -0.7 angstrom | 29.8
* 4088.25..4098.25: 1.2 angstrom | 26.1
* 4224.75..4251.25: -0.5 angstrom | 28.2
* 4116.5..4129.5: 0.7 angstrom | 27.6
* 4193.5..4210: 0.0 angstrom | 28.1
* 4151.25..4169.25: -0.3 angstrom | 29.2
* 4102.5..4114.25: 1.3 angstrom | 26.2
